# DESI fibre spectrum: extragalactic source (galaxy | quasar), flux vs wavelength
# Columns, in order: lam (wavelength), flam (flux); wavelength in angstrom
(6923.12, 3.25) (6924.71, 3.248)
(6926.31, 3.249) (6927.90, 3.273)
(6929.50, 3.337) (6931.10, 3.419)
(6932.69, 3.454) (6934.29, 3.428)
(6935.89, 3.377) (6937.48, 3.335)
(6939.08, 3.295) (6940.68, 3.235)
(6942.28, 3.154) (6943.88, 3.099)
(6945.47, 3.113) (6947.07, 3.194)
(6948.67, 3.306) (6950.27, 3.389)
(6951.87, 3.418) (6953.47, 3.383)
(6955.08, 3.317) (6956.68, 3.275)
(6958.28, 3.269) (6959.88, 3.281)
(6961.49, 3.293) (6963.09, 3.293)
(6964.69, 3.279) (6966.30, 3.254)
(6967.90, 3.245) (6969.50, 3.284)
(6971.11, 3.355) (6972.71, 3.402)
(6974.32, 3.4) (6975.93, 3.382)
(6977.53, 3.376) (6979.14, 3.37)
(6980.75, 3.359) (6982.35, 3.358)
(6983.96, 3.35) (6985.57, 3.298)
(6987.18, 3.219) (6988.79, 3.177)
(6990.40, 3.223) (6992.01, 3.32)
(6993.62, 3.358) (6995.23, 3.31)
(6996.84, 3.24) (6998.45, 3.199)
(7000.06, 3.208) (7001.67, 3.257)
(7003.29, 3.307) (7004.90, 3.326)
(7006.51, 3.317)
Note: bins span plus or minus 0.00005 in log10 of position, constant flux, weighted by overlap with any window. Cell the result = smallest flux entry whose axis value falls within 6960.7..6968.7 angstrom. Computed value 3.245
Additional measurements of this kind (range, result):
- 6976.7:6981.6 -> 3.359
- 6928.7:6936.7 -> 3.337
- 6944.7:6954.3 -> 3.113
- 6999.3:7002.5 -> 3.208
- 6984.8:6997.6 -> 3.177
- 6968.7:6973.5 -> 3.284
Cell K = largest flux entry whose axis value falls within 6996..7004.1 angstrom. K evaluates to 3.307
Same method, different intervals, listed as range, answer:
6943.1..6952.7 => 3.418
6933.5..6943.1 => 3.428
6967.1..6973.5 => 3.402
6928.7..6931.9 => 3.419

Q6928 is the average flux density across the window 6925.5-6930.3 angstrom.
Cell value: 3.28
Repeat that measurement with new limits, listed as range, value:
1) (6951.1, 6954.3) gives 3.39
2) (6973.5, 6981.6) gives 3.38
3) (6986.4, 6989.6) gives 3.2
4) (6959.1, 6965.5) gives 3.28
